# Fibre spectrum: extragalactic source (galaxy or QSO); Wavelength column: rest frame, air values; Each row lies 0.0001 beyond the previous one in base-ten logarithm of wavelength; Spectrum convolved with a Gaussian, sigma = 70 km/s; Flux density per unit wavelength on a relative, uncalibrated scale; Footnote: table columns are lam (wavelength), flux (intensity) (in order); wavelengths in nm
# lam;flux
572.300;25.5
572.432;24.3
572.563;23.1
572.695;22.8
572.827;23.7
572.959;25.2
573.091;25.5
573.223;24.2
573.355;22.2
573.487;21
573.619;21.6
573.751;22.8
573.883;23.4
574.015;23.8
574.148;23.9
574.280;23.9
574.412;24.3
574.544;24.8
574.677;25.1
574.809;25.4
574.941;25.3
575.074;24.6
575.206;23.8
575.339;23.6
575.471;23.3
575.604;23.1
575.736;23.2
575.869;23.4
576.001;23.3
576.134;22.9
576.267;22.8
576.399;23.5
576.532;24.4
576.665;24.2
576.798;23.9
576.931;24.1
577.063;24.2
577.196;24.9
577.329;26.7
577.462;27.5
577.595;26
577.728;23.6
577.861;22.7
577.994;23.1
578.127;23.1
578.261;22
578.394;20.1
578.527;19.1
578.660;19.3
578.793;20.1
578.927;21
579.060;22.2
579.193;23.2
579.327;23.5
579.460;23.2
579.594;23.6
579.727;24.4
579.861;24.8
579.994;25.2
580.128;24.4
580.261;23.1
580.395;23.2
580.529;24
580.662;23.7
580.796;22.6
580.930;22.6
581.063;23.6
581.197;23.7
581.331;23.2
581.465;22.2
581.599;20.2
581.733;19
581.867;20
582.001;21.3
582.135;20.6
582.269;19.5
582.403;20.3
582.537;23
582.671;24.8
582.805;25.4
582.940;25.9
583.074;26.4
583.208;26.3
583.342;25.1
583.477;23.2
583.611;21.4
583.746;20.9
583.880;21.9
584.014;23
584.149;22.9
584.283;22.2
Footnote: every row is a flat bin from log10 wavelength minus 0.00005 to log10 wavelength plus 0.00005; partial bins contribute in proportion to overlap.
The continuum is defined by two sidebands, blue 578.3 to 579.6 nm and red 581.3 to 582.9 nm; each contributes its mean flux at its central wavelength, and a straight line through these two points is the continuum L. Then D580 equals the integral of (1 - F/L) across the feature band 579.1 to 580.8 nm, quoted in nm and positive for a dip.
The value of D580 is -0.18 nm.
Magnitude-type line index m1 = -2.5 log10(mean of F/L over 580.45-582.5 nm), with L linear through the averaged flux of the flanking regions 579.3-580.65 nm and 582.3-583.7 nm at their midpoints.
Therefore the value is 0.10 mag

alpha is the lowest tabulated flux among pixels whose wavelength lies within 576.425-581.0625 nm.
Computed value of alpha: 19.1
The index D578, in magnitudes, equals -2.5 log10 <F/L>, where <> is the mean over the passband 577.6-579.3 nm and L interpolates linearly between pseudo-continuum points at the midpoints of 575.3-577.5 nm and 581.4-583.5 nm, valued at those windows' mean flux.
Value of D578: 0.08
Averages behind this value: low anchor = 24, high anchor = 22.7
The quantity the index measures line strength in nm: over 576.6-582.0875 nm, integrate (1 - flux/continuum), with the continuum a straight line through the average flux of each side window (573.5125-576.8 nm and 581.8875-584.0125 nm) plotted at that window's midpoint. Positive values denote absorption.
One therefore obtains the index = 0.09 nm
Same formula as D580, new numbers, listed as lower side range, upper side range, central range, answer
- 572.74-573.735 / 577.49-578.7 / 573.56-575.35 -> -0.077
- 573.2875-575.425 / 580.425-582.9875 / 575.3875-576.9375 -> -0.006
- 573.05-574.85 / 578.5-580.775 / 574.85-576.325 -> -0.011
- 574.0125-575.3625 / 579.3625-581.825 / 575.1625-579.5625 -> 0.124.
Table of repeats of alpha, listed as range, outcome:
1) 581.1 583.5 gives 19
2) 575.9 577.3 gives 22.8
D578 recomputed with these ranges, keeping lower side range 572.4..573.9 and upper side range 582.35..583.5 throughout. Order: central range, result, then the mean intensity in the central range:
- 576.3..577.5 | -0.04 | 24.7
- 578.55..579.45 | 0.12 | 21.5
